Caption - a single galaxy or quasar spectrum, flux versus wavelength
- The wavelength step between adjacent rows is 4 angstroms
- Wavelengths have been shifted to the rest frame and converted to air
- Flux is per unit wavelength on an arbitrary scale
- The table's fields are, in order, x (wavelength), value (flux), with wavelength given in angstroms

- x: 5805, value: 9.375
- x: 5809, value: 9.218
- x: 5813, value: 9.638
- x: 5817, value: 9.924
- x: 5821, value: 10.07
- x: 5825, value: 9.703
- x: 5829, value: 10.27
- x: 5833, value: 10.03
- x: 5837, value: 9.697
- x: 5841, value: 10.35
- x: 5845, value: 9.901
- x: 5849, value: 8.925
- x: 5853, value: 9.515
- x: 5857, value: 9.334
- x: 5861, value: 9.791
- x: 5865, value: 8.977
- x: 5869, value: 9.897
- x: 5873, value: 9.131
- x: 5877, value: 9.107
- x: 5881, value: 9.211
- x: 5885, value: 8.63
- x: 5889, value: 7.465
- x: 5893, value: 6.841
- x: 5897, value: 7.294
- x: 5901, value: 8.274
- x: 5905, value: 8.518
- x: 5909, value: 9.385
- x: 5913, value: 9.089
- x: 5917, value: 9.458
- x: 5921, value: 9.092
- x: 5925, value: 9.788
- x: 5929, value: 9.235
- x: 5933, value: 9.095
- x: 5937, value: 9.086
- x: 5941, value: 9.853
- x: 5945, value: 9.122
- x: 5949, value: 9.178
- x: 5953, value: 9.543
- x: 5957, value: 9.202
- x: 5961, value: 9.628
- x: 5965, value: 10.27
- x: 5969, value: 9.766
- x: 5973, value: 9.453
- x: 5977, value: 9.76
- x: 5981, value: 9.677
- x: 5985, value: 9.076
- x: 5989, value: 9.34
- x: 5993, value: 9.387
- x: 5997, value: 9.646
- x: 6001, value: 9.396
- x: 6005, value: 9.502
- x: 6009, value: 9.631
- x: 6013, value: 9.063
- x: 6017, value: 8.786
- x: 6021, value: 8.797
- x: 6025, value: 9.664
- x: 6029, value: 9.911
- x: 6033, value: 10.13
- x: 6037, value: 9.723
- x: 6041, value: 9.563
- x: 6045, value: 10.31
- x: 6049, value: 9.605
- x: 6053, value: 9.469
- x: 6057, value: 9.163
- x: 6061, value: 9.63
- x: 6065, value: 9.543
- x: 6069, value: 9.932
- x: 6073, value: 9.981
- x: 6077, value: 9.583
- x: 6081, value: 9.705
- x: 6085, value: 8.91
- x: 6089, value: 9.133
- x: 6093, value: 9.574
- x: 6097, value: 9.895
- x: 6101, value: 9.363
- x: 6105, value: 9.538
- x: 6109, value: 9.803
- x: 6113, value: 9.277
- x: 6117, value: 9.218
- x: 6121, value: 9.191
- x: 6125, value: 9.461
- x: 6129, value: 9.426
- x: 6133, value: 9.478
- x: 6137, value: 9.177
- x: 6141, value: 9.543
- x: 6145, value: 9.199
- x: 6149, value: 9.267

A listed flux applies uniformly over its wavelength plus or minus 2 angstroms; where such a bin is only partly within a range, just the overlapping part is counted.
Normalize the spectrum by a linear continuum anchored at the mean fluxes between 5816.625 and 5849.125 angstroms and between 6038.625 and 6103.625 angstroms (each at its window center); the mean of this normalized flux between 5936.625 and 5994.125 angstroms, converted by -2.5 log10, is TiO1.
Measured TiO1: 0.03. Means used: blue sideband 9.93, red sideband 9.59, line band 9.5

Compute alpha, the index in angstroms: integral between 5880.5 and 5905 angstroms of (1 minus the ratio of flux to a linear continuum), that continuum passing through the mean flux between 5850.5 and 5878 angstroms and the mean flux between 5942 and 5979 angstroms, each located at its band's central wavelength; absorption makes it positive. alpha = 3.9 angstroms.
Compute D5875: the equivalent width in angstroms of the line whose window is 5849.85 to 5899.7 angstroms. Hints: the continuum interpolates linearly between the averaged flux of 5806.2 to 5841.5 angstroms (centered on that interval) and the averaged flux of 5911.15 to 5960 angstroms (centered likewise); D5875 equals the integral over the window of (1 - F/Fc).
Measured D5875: 4.4 angstroms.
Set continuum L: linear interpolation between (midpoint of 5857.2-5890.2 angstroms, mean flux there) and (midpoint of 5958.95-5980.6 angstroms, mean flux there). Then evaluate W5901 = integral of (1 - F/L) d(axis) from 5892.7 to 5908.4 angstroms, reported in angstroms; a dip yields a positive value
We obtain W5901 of 2.2 angstroms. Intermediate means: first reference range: 9.08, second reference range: 9.77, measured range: 7.98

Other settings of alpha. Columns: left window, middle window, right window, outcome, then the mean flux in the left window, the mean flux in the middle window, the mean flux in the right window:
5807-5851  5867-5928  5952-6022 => 5.6 angstroms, 9.79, 8.75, 9.45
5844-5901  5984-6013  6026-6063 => 0.2 angstroms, 8.82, 9.41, 9.72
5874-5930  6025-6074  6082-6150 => -3.1 angstroms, 8.67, 9.74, 9.39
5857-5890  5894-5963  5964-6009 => 1.8 angstroms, 9.09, 9.08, 9.56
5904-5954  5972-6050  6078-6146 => -1.5 angstroms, 9.27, 9.52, 9.41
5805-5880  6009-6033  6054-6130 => 0.5 angstroms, 9.62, 9.35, 9.49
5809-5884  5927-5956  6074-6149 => 0.7 angstroms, 9.61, 9.3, 9.42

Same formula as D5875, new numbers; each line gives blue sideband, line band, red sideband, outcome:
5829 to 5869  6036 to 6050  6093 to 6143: -0.5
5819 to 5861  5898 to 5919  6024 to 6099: 1.9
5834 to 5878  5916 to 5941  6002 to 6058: 0.5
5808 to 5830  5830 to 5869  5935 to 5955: 0.2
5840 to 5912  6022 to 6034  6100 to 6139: -0.8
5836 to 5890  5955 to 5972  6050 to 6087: -0.5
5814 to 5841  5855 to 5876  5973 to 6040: 1.0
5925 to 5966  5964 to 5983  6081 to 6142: -0.7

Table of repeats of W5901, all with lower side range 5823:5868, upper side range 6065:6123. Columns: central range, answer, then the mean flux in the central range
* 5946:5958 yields 0.4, 9.3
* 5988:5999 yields 0.1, 9.47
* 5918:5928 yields 0.2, 9.42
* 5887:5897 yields 2.6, 7.18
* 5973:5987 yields 0.1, 9.5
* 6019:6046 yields -0.4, 9.71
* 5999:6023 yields 0.9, 9.2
